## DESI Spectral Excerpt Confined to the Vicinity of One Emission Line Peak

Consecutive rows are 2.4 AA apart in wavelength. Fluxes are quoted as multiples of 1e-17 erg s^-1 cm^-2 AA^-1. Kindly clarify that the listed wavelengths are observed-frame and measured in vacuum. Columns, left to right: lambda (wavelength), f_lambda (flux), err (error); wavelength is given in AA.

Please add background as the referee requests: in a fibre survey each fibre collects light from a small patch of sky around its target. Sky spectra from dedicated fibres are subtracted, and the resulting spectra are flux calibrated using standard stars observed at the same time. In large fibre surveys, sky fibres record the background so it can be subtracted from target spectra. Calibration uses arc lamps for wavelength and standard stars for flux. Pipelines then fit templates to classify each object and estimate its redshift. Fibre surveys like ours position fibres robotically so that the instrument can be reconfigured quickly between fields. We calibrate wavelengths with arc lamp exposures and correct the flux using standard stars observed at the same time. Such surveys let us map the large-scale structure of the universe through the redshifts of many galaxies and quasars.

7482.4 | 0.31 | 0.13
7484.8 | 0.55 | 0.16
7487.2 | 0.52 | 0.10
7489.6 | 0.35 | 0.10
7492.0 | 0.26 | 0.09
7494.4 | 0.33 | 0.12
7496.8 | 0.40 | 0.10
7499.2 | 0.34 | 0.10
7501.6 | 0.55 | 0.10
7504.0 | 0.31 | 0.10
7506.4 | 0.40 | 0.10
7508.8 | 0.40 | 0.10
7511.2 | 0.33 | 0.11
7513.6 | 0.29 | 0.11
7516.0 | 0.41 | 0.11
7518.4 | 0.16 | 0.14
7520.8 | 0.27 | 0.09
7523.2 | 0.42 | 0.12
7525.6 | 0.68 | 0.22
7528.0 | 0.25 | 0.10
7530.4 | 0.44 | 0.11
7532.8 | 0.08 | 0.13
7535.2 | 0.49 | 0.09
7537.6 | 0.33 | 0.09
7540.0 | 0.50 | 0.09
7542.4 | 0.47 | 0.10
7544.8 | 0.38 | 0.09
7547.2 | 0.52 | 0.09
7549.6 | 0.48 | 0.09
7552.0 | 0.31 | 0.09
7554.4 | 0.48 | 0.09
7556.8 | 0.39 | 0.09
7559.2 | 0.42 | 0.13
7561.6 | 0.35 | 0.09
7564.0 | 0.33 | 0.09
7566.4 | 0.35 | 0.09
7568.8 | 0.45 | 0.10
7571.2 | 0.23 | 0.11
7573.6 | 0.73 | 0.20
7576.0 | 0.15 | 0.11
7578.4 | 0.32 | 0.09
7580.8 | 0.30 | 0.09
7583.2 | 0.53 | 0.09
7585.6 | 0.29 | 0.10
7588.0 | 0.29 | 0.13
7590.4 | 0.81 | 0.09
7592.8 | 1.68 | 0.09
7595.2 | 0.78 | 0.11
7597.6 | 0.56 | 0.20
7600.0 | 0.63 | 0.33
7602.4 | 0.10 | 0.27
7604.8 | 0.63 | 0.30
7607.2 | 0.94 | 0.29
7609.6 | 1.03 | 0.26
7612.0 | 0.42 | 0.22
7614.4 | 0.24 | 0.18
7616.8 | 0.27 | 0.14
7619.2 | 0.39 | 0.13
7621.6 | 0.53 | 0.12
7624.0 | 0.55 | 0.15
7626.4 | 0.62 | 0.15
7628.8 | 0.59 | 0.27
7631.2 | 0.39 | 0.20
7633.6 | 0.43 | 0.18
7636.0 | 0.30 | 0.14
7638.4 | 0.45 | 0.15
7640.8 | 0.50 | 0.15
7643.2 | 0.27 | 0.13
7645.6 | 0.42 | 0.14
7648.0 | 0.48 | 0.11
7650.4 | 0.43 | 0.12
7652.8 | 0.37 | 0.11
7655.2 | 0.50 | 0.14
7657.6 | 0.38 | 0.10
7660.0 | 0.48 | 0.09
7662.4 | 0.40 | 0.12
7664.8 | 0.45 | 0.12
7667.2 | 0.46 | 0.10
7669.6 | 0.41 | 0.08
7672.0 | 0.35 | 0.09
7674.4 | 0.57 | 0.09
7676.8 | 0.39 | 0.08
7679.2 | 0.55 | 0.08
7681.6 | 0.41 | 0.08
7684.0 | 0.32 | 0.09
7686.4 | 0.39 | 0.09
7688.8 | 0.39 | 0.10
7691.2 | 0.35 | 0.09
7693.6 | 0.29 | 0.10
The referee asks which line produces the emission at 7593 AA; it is [S II] 6716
